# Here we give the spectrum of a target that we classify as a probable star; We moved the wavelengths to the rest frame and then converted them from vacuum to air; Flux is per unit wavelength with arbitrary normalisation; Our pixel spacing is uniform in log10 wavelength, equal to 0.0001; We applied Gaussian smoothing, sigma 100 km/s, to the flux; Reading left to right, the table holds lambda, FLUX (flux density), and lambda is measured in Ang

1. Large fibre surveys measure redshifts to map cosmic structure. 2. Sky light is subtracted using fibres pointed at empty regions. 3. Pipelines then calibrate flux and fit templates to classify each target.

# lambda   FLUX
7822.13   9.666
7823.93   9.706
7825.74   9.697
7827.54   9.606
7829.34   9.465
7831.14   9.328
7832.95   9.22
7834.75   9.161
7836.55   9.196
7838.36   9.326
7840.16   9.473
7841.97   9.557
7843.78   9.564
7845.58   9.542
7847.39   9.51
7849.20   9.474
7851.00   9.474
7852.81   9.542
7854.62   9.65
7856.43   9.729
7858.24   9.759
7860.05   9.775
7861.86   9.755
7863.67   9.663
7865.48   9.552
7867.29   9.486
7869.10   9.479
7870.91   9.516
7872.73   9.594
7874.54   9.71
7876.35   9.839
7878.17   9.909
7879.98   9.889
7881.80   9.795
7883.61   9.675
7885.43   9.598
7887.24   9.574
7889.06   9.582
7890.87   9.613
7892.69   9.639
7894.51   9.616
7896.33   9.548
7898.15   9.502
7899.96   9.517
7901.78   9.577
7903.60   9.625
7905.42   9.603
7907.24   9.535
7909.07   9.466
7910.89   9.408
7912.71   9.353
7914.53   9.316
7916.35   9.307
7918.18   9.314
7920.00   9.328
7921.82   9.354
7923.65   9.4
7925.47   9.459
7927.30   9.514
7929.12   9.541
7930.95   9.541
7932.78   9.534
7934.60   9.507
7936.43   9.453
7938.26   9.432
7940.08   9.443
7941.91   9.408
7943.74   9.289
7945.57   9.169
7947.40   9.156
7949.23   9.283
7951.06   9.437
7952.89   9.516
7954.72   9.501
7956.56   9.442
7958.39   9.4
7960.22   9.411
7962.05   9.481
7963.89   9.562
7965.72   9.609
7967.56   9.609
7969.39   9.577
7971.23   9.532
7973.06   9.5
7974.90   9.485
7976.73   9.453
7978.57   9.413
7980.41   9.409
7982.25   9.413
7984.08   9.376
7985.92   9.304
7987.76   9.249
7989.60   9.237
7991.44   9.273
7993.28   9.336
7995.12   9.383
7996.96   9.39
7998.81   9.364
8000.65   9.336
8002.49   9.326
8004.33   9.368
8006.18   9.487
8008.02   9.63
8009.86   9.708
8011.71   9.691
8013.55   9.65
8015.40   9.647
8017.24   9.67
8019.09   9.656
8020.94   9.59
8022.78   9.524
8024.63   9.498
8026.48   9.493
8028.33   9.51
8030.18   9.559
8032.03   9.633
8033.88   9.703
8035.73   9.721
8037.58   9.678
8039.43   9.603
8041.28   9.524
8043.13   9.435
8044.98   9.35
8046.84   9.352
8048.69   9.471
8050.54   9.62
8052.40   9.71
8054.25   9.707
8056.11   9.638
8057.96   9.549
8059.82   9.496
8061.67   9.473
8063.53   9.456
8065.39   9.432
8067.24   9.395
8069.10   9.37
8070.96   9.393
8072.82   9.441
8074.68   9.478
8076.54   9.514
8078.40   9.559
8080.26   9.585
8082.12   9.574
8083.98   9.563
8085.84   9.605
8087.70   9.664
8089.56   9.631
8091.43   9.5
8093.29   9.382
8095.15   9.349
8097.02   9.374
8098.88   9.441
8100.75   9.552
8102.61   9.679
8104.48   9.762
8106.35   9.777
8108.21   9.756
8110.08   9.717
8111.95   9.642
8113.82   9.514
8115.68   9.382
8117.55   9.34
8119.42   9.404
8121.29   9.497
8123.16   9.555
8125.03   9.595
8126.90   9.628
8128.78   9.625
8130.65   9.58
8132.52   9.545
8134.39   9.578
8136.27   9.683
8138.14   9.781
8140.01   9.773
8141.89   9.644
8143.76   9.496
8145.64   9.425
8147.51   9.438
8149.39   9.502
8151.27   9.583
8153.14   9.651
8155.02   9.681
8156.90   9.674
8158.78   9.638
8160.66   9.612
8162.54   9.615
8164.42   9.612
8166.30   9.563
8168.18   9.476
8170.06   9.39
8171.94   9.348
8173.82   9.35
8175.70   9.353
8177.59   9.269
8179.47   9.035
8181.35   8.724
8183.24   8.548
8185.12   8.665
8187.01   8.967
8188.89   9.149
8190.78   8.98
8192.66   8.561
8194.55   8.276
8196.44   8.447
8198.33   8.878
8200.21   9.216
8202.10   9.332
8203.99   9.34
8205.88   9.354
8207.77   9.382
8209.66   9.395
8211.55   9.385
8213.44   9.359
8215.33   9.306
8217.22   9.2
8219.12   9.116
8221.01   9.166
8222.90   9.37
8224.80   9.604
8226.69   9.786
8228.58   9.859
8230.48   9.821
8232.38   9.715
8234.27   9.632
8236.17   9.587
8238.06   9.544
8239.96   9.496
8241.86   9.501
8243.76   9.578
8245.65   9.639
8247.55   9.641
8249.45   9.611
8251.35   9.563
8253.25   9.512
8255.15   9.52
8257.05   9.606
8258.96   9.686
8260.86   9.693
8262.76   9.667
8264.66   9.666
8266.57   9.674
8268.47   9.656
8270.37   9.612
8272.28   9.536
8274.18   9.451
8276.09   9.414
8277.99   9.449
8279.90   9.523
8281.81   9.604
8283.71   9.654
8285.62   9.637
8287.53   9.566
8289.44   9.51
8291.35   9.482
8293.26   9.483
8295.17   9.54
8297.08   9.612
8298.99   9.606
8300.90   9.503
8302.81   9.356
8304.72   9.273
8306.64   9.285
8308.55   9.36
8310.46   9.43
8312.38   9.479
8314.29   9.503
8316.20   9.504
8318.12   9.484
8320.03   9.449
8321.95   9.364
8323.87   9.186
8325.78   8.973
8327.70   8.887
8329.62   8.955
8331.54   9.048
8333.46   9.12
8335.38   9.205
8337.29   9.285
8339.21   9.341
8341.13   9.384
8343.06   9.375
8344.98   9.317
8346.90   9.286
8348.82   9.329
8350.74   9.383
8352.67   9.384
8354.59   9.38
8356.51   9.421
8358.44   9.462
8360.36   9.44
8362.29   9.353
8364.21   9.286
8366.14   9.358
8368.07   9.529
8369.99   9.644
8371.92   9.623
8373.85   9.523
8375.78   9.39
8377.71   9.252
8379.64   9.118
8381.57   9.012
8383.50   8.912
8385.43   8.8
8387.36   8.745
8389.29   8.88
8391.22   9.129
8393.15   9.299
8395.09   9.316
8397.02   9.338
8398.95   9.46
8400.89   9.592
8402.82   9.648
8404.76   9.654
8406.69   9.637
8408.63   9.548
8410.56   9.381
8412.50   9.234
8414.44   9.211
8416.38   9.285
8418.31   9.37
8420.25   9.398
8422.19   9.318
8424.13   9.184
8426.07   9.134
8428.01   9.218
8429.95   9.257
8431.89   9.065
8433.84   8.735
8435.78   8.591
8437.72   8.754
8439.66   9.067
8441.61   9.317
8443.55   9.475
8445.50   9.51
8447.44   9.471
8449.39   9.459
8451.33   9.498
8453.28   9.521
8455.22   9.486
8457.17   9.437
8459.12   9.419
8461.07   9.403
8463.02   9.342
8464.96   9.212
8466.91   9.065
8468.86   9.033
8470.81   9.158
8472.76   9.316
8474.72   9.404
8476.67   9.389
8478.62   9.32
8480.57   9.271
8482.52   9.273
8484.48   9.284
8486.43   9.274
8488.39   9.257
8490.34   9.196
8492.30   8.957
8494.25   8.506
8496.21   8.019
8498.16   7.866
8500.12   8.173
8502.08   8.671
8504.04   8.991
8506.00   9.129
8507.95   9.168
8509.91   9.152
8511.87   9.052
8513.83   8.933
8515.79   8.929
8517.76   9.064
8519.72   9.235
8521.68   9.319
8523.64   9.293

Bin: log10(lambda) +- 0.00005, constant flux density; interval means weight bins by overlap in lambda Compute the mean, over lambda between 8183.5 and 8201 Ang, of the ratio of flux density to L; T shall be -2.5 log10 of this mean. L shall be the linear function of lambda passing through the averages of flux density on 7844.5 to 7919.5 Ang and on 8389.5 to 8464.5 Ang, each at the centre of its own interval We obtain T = 0.08 mag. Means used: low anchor 9.58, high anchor 9.32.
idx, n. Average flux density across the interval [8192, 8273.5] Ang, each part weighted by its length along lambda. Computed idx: 9.43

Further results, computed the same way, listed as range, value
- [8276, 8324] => 9.48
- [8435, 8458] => 9.31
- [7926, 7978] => 9.46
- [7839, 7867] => 9.6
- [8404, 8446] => 9.24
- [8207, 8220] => 9.3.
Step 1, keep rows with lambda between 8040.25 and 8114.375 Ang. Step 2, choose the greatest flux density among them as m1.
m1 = 9.777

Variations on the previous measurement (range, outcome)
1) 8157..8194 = 9.638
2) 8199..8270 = 9.859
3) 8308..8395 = 9.644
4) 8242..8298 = 9.693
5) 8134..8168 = 9.781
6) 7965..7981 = 9.609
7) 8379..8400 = 9.46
